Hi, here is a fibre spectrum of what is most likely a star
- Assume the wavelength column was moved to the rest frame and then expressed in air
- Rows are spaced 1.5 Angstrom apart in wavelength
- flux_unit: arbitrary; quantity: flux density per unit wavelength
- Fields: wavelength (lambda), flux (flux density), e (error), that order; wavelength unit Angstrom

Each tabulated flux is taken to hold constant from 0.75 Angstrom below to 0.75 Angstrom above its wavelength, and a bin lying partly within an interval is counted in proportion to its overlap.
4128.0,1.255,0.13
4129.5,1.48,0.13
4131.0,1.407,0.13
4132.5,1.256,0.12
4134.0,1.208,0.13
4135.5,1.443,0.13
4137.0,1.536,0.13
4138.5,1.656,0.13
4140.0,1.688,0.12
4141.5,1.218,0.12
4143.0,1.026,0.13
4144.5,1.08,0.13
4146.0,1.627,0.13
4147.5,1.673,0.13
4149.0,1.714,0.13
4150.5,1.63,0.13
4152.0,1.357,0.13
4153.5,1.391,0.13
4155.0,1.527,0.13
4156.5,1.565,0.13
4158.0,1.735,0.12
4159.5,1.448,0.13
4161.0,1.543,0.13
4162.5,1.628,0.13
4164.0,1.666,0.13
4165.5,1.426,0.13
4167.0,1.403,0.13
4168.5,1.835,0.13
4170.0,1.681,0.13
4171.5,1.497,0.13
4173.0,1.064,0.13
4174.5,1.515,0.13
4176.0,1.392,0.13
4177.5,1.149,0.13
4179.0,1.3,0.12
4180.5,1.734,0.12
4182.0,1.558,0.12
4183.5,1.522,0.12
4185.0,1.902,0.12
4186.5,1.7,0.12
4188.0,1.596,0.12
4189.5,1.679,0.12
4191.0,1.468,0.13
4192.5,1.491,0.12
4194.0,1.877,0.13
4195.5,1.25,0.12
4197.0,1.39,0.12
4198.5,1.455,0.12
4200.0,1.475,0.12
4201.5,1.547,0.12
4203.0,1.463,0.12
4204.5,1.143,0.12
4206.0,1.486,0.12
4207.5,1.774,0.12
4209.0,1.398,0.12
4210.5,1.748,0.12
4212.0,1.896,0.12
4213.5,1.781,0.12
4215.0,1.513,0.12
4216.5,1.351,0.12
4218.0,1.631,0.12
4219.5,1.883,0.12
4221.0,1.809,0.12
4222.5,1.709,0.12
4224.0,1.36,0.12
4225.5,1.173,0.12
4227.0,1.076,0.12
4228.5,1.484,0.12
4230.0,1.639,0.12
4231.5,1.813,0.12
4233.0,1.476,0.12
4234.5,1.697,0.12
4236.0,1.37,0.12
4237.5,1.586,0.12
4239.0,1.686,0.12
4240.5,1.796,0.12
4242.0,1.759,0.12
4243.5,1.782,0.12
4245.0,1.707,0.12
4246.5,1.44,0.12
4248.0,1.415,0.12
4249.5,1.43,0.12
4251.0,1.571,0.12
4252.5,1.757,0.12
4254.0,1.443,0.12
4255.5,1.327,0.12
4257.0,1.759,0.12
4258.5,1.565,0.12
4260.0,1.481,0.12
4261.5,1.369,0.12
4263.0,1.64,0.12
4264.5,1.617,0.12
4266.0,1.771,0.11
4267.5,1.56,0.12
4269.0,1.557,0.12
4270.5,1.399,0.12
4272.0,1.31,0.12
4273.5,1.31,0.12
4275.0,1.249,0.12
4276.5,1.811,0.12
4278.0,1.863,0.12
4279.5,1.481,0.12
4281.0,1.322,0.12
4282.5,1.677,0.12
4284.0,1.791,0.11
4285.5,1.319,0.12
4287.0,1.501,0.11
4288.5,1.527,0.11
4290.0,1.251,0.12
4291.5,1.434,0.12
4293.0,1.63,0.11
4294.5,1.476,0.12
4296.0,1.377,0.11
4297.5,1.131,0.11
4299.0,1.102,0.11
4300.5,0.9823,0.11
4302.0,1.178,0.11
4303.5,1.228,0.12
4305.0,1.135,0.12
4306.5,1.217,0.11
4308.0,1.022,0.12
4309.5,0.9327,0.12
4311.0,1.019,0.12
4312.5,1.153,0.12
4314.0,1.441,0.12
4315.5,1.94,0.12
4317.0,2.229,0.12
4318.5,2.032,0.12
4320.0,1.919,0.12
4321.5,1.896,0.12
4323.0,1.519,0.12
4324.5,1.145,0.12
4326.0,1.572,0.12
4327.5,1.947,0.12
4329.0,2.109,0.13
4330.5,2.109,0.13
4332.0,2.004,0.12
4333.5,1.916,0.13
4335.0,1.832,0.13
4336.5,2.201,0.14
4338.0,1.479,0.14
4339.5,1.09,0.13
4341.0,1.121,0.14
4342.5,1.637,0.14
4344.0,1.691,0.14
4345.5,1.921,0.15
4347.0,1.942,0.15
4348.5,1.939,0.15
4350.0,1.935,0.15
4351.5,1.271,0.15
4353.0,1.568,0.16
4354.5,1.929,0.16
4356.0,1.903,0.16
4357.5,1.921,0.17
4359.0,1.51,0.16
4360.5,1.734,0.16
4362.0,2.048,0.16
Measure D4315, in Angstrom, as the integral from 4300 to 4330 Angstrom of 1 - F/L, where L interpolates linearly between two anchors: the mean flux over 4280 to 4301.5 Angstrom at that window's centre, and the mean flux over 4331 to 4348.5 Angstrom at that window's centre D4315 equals 1.5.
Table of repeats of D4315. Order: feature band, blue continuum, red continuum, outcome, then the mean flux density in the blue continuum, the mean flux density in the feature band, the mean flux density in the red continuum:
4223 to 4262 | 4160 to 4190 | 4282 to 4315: -3.7 Angstrom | 1.54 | 1.54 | 1.3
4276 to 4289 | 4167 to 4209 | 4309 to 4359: 0.4 Angstrom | 1.51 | 1.58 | 1.71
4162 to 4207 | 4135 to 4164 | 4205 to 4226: 1.4 Angstrom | 1.5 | 1.51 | 1.61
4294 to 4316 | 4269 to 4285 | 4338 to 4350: 5.0 Angstrom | 1.52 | 1.21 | 1.63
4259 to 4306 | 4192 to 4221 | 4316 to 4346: 7.0 Angstrom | 1.56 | 1.43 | 1.77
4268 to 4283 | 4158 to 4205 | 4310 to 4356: 1.3 Angstrom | 1.52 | 1.5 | 1.72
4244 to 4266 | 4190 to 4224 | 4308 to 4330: 0.6 Angstrom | 1.57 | 1.55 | 1.62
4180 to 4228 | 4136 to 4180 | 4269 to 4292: -2.3 Angstrom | 1.48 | 1.56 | 1.49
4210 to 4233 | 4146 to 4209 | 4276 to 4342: -0.9 Angstrom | 1.53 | 1.59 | 1.52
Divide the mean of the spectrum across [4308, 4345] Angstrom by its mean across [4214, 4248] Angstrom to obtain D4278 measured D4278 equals 1.05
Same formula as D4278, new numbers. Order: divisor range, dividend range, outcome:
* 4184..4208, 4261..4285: 1.00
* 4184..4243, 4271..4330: 0.93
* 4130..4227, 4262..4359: 1.03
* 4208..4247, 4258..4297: 0.94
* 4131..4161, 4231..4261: 1.09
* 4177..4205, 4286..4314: 0.82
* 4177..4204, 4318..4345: 1.13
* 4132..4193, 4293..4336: 1.02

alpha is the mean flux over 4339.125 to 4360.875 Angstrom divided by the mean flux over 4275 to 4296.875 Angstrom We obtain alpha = 1.11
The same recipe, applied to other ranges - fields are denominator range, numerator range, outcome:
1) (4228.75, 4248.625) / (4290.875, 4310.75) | 0.75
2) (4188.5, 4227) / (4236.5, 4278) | 1.01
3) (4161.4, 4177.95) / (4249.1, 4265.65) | 1.04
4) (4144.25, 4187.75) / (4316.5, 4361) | 1.15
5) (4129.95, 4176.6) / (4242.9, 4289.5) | 1.04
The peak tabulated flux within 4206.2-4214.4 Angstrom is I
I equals 1.896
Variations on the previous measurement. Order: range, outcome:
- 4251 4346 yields 2.229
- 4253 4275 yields 1.771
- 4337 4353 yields 1.942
